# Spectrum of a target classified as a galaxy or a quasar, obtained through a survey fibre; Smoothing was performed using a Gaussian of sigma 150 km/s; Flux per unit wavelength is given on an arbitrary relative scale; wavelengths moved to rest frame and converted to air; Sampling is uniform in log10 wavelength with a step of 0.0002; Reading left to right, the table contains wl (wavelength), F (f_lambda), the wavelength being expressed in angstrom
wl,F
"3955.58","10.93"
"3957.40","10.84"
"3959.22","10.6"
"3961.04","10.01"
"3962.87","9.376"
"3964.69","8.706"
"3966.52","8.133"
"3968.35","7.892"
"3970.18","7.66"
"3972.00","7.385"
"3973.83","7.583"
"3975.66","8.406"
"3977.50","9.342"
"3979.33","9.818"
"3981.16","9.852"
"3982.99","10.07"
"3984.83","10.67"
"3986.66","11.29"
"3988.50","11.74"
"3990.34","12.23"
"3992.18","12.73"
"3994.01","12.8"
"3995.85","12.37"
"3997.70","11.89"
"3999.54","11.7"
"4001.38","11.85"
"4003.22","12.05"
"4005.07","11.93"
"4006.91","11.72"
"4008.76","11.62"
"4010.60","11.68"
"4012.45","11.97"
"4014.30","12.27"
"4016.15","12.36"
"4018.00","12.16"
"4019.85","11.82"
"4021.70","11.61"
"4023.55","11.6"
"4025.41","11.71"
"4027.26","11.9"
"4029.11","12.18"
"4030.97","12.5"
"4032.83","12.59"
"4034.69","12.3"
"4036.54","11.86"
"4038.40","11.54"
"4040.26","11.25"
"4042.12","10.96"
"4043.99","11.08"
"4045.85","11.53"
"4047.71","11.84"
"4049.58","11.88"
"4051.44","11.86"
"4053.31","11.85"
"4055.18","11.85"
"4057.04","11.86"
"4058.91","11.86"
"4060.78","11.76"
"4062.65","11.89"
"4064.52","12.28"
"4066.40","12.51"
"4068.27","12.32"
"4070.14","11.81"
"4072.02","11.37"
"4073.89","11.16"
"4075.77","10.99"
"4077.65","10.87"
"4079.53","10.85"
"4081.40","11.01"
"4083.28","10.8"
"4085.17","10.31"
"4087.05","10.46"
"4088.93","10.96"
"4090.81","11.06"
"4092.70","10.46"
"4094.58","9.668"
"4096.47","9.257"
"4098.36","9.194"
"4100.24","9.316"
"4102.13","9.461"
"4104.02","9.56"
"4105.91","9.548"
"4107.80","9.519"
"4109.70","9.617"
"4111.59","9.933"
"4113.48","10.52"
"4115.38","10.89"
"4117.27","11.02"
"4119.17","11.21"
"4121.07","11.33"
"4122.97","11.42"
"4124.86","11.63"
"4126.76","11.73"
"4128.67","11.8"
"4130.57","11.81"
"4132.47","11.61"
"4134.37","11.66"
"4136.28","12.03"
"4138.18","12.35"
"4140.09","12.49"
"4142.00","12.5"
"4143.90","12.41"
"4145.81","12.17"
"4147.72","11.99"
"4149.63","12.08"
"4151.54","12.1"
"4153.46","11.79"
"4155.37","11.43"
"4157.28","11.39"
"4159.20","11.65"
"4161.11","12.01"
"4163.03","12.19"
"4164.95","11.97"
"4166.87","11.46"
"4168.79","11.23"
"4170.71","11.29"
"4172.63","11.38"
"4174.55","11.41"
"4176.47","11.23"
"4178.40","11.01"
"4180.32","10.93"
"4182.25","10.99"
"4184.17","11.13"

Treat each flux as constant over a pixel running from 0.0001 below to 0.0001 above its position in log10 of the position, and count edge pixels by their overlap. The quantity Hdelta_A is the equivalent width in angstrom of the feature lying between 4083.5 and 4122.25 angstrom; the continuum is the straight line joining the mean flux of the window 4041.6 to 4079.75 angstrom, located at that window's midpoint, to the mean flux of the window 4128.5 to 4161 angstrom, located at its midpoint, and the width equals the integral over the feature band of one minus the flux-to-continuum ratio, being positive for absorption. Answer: 5.34 angstrom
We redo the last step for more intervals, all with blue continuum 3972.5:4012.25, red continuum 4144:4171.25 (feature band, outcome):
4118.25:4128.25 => 0.1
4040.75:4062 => -0.6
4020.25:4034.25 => -1.0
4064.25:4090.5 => 0.5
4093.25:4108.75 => 2.8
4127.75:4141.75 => -0.4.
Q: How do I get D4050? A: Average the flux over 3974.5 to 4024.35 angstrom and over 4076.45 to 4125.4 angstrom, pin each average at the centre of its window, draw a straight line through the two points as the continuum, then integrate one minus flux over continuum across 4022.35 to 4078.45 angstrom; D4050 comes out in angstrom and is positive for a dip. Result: -4.4 angstrom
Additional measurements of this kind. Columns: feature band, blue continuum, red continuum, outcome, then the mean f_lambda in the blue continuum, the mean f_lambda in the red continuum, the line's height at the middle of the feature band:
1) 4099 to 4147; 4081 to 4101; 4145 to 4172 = -0.57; 10.2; 11.8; 10.9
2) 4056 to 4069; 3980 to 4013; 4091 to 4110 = -2.14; 11.7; 9.61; 10.4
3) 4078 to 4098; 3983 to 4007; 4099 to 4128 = 0.55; 11.9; 10.4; 10.8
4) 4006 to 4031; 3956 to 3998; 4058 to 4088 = -3.03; 10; 11.4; 10.6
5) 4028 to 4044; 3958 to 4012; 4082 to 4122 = -2.31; 10.5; 10.2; 10.4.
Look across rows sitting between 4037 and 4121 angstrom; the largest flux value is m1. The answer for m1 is 12.51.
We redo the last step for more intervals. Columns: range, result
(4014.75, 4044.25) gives 12.59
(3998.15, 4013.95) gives 12.05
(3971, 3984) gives 10.07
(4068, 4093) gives 12.32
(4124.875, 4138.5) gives 12.35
